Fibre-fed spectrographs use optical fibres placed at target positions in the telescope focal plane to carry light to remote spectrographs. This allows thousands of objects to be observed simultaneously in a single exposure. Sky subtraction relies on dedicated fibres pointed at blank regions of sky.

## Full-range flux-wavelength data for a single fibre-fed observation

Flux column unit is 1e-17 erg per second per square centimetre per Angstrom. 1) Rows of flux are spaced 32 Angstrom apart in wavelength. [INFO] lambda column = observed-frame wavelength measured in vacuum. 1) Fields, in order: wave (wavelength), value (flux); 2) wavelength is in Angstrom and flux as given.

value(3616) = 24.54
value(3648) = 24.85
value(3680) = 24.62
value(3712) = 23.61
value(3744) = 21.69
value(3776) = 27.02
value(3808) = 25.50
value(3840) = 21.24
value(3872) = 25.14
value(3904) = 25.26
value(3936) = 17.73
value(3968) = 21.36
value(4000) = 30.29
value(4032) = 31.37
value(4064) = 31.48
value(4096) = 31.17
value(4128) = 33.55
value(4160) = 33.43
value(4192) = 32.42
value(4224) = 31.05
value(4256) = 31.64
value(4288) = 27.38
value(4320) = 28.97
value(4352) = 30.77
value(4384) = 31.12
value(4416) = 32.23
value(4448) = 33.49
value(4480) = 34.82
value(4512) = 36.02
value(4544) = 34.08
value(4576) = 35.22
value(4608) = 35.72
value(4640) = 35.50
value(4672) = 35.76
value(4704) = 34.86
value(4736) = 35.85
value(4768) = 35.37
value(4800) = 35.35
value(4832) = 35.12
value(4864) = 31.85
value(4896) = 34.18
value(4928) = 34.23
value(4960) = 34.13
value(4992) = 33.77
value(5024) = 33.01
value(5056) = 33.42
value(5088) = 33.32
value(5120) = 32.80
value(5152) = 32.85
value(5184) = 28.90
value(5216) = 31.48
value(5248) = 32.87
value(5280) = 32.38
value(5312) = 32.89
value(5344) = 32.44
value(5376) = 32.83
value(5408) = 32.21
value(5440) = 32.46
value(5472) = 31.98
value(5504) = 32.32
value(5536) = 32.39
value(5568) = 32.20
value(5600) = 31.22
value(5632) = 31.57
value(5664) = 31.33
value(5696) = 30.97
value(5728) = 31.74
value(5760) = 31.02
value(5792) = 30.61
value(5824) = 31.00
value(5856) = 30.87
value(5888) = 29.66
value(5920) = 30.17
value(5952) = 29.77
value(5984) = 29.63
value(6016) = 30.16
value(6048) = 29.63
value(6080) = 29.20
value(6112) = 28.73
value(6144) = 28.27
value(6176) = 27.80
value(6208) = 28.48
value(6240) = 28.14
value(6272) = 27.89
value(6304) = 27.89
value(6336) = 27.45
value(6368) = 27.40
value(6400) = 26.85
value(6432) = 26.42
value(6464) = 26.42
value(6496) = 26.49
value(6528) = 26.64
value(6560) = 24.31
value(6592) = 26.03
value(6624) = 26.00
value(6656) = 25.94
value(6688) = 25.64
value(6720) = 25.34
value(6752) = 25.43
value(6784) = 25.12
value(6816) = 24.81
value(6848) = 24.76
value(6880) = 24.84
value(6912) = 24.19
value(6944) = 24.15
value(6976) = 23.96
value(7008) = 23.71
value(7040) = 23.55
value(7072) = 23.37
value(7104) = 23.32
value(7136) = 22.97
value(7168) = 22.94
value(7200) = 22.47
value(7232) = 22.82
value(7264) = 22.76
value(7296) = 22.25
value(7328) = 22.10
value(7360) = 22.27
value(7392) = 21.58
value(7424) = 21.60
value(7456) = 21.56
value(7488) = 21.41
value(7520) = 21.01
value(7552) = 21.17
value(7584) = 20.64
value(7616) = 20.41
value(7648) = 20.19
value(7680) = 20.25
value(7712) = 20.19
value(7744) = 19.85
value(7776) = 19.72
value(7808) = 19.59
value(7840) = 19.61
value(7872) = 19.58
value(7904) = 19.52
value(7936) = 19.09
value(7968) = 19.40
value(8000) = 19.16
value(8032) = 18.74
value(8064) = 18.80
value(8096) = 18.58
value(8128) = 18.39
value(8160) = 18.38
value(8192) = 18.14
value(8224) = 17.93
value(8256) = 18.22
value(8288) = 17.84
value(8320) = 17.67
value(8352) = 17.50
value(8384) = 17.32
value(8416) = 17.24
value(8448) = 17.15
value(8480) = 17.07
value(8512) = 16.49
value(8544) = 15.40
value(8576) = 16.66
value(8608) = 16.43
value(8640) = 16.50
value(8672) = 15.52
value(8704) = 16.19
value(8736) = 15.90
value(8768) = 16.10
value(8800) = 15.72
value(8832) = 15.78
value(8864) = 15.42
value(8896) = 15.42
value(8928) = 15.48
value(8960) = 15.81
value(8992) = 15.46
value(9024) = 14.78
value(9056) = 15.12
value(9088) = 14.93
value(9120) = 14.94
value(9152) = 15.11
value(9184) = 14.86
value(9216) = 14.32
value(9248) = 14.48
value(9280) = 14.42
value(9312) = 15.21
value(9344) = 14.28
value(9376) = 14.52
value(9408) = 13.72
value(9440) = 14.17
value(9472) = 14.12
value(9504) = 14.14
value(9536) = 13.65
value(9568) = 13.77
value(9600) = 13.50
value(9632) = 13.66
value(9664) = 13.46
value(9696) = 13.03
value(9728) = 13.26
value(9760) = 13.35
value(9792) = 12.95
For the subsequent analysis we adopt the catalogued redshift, 0.00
